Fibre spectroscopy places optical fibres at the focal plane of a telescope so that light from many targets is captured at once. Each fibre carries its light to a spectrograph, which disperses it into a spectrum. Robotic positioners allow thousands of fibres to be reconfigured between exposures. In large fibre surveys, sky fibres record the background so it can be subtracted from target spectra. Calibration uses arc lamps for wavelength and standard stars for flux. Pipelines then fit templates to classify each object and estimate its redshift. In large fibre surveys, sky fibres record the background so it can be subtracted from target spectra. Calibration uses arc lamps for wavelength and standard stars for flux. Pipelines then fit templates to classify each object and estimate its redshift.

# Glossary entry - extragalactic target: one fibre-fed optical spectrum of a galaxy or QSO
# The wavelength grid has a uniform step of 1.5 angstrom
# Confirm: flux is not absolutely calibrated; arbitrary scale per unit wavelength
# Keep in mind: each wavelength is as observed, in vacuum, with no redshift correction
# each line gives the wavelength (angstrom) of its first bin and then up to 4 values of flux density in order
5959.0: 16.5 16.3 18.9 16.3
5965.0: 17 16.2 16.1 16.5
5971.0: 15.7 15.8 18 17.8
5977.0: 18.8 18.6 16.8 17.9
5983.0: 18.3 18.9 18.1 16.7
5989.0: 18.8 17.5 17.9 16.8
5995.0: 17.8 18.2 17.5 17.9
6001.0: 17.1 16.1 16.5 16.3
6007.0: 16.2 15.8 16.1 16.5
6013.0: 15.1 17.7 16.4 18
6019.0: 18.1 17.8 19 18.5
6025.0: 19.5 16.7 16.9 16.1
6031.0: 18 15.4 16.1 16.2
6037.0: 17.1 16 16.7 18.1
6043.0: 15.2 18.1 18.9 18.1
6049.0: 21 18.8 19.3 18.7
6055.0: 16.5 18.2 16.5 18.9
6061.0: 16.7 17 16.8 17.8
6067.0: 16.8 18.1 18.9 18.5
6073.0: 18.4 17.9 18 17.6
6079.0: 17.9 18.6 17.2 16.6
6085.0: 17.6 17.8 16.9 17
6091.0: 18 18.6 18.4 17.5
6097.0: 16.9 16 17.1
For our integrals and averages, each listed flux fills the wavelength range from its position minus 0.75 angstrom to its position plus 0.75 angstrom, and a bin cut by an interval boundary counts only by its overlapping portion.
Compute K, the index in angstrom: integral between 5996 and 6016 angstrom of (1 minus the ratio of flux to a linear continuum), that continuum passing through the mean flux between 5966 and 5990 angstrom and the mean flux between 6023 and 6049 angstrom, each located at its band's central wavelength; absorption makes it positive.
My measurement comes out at 0.8 angstrom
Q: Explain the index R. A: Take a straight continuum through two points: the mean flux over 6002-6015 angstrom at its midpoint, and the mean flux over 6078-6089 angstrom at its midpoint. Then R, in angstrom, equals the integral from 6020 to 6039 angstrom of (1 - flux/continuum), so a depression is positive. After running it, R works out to -0.69 angstrom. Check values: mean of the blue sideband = 16.2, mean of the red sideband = 17.5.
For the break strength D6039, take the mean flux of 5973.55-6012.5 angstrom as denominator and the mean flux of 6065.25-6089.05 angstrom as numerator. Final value 1.02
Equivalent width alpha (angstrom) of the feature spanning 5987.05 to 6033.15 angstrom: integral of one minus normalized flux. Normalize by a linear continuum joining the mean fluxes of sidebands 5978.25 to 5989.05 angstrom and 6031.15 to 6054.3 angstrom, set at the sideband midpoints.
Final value 1.5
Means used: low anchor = 17.9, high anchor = 17.6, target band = 17.2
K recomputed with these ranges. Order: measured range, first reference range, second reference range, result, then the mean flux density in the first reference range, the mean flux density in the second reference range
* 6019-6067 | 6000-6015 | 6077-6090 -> -2.0 angstrom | 16.3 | 17.5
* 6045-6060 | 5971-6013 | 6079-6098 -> -0.9 angstrom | 17.3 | 17.6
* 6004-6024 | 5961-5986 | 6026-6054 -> 0.5 angstrom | 17.4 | 17.4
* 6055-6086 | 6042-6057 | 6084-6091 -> 0.2 angstrom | 18.3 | 17.4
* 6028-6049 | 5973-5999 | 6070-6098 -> 0.9 angstrom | 17.9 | 17.8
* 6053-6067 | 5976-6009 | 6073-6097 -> 0.2 angstrom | 17.5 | 17.7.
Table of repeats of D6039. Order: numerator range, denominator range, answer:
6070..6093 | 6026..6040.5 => 1.08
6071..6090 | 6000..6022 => 1.05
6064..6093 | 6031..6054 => 1.01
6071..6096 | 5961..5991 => 1.02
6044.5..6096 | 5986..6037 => 1.05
